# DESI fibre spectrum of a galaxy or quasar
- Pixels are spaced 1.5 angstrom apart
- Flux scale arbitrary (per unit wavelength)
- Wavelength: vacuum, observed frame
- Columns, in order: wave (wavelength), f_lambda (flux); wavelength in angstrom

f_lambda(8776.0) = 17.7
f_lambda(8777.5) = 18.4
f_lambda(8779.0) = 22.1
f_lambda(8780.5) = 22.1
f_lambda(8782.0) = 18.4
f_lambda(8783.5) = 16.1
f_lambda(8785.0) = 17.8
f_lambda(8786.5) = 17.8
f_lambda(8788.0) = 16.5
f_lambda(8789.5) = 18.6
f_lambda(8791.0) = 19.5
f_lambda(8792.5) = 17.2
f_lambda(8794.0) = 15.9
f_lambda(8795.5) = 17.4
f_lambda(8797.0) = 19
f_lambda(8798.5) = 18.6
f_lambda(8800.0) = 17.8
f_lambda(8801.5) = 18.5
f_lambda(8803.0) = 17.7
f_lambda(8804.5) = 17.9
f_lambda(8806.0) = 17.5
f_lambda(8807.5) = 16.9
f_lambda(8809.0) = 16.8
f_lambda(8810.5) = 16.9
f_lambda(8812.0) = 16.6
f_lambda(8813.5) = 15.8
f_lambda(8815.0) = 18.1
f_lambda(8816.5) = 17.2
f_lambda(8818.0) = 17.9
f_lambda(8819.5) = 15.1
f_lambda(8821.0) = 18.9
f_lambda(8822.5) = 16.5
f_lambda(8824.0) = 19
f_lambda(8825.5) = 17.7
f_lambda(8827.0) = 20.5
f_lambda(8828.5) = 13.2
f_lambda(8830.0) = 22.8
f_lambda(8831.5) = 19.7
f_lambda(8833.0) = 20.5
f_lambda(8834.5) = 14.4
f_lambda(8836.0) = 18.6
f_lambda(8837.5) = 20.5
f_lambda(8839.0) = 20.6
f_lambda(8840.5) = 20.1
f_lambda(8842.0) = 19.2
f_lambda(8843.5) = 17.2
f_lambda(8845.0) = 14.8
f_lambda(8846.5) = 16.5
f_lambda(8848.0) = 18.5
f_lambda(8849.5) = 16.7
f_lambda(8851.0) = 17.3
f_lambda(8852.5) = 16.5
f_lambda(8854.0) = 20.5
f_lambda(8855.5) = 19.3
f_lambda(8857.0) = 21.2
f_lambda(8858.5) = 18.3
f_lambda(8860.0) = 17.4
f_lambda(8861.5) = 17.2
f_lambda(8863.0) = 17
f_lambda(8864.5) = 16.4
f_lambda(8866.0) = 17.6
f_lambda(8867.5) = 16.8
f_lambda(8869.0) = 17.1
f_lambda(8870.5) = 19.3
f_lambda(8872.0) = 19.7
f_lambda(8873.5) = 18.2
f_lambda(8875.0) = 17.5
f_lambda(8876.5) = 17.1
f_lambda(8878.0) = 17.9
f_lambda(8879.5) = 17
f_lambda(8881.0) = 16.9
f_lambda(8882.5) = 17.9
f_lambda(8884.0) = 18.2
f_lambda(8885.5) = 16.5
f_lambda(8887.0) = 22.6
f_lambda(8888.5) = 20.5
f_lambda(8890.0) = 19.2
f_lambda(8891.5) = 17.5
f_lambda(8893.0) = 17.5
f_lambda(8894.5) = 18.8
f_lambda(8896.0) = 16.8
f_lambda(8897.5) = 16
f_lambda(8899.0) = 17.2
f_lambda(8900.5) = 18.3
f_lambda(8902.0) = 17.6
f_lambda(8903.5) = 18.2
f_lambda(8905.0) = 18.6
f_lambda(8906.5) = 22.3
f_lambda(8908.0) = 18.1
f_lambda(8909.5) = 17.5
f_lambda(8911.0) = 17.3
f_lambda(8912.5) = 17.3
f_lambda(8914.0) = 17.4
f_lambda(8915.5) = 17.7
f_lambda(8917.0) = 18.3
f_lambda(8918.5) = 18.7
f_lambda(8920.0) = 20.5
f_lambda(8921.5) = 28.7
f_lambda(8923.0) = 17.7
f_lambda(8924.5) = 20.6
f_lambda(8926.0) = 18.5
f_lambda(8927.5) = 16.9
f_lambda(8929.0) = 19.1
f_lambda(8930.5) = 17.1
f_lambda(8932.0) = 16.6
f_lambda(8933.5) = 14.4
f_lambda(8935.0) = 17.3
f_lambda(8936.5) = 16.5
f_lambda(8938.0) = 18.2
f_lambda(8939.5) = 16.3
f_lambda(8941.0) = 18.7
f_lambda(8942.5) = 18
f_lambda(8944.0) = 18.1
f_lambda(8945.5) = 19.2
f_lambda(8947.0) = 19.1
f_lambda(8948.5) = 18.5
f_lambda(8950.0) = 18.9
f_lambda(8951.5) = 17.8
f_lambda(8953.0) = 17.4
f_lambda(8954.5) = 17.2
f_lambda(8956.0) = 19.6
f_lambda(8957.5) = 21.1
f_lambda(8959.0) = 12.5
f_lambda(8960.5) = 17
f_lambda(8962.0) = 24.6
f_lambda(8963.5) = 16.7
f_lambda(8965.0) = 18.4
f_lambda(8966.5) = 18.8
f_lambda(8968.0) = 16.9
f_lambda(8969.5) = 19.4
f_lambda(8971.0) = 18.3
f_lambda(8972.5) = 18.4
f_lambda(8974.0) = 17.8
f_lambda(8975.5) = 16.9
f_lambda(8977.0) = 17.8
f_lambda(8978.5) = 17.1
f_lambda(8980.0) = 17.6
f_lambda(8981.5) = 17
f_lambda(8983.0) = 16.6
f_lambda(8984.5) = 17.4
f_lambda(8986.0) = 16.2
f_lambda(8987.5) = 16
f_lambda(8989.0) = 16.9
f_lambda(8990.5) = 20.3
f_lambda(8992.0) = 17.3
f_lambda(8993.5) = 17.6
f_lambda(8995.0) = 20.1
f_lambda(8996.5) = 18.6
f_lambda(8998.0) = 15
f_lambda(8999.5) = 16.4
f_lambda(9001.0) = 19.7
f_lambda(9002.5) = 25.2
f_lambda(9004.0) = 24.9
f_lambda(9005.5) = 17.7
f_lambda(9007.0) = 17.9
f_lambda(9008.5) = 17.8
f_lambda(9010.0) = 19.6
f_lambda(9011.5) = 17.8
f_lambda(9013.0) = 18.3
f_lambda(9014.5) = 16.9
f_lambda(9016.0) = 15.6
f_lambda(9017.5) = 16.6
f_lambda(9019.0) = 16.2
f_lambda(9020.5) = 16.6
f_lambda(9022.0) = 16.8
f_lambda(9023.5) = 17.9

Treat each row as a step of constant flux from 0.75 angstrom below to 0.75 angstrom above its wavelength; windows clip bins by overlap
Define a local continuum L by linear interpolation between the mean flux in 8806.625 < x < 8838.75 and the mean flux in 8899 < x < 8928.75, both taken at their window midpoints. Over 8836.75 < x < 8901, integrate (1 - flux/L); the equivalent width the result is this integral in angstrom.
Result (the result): 1.1 angstrom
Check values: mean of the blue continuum 17.8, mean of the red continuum 18.9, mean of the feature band 18.1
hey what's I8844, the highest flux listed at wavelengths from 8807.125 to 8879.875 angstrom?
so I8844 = 22.8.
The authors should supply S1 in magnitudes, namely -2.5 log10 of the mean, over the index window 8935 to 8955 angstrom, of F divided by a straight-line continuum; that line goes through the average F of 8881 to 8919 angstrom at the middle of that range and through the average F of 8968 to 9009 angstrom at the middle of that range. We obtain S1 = 0.01 mag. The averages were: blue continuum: 18.2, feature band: 18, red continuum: 18.2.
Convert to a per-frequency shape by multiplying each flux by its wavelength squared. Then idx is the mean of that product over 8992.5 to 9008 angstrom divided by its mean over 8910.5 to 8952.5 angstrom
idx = 1.1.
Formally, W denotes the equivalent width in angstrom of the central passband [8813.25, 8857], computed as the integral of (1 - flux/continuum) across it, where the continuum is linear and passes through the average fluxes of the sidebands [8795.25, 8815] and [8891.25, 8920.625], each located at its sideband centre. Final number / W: -1.1 angstrom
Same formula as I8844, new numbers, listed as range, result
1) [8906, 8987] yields 28.7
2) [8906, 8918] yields 22.3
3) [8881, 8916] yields 22.6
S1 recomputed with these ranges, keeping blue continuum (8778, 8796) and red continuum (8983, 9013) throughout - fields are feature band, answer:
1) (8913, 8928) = -0.062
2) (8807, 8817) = 0.088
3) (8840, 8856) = 0.032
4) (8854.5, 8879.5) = 0.022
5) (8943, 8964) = 0.002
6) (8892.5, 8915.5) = 0.029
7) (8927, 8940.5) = 0.090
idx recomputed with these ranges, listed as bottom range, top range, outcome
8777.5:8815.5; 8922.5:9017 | 1.05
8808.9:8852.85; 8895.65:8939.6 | 1.04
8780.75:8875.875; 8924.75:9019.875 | 1.04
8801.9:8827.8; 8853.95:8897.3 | 1.05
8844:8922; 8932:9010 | 1.01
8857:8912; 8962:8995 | 1.01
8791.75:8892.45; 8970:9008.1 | 1.05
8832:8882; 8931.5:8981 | 1.02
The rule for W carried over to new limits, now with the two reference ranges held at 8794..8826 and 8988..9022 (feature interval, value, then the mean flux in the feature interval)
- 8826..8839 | -0.96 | 18.9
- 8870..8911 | -0.99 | 18.2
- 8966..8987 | 0.69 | 17.6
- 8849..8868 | -0.24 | 17.9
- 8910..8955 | -0.74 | 18.3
